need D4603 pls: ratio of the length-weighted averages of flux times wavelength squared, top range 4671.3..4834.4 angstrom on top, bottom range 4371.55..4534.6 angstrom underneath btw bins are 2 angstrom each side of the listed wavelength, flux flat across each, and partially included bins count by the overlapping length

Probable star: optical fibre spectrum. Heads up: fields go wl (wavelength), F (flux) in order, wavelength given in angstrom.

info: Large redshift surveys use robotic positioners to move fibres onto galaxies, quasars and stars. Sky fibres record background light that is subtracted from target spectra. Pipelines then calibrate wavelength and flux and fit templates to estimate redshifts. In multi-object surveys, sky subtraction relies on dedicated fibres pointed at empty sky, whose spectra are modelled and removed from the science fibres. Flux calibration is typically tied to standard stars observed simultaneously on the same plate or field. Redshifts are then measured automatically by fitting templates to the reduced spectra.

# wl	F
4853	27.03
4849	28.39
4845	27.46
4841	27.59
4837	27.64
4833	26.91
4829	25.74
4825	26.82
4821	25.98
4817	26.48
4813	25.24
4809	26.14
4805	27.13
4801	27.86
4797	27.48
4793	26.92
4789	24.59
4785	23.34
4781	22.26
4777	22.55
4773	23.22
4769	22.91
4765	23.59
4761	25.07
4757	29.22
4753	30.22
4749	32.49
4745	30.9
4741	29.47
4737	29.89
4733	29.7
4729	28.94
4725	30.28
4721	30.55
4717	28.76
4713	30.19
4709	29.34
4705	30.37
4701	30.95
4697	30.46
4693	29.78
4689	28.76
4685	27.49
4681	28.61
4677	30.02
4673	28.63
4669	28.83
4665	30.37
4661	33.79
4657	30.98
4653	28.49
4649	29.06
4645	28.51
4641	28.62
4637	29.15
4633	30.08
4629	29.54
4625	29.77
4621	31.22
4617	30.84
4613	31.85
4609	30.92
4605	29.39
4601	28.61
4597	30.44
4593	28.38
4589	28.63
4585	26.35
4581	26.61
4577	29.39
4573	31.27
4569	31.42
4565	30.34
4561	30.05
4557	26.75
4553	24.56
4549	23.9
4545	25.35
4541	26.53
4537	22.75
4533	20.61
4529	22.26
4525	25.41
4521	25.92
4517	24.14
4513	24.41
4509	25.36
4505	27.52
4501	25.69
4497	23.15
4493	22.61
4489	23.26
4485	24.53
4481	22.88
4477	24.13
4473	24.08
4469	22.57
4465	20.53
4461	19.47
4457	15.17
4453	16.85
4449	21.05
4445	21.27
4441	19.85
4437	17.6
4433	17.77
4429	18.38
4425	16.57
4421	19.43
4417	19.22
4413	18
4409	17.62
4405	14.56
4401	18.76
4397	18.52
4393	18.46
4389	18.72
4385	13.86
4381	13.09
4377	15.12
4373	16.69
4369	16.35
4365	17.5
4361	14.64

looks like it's 1.54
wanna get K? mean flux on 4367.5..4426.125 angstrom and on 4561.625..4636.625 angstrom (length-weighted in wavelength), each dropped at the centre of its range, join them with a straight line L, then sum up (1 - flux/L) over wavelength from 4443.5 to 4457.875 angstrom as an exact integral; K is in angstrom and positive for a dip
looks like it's 1.13 angstrom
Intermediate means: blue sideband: 17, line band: 18.8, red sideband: 29.7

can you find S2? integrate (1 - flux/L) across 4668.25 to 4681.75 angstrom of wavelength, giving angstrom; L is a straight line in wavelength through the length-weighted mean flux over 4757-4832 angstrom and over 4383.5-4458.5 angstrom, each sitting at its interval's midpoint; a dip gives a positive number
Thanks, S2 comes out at -3.6 angstrom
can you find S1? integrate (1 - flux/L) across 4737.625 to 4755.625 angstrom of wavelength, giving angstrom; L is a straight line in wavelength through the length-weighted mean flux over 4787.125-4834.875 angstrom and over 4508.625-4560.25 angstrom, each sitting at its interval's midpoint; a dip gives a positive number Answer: -3.2 angstrom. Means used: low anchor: 24.6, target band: 30.6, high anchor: 26.4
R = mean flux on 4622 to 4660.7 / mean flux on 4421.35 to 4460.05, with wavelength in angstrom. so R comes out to 1.61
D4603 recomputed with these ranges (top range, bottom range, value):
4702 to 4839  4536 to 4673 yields 1.01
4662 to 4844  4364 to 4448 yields 1.84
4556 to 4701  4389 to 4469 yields 1.75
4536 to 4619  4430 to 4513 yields 1.36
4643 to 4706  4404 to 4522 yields 1.54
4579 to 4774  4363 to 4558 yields 1.54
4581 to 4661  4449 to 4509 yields 1.40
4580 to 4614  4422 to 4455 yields 1.66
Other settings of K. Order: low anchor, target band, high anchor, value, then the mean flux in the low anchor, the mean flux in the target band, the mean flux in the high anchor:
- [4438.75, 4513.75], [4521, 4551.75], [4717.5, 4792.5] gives -0.8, 22.3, 24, 27.2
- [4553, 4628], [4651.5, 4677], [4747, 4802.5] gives -2.0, 29.4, 30.2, 25.8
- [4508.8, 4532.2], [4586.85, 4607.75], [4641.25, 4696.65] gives -1.7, 24.3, 29.1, 29.5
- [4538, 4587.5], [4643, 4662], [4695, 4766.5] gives -0.9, 27.6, 30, 29.5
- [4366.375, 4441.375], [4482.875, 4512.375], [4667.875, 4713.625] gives -4.6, 17.2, 24.6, 29.4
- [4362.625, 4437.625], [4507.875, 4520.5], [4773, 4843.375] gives -3.3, 17.1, 24.7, 25.9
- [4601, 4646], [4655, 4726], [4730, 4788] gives -3.8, 30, 29.9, 26.8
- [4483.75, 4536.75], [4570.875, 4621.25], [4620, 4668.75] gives -3.0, 24.2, 29.5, 29.9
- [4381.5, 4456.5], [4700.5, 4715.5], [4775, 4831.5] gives -4.0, 18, 30.1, 25.6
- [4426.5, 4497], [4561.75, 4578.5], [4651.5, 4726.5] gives -3.7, 20.7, 30.6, 29.8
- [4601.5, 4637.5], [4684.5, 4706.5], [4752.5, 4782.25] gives -1.9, 30.3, 29.8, 24.7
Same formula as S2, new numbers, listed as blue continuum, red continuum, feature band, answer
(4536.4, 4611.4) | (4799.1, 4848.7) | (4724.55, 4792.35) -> 0.6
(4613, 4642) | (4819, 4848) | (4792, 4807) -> 0.0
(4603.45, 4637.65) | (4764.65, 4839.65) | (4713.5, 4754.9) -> -4.3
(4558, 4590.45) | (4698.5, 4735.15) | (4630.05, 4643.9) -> 0.1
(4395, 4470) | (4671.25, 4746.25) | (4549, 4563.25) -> -1.9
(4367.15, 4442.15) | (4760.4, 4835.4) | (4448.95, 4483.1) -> -4.1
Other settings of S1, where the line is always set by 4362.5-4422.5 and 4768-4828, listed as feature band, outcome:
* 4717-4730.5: -3.4 angstrom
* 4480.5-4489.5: -2.3 angstrom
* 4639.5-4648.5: -2.6 angstrom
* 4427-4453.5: -1.6 angstrom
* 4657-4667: -4.1 angstrom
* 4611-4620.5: -4.3 angstrom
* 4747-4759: -3.1 angstrom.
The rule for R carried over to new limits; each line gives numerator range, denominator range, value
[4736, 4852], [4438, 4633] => 1.04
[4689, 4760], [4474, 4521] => 1.23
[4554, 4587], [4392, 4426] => 1.61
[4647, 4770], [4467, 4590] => 1.15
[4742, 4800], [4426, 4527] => 1.18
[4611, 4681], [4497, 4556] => 1.22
